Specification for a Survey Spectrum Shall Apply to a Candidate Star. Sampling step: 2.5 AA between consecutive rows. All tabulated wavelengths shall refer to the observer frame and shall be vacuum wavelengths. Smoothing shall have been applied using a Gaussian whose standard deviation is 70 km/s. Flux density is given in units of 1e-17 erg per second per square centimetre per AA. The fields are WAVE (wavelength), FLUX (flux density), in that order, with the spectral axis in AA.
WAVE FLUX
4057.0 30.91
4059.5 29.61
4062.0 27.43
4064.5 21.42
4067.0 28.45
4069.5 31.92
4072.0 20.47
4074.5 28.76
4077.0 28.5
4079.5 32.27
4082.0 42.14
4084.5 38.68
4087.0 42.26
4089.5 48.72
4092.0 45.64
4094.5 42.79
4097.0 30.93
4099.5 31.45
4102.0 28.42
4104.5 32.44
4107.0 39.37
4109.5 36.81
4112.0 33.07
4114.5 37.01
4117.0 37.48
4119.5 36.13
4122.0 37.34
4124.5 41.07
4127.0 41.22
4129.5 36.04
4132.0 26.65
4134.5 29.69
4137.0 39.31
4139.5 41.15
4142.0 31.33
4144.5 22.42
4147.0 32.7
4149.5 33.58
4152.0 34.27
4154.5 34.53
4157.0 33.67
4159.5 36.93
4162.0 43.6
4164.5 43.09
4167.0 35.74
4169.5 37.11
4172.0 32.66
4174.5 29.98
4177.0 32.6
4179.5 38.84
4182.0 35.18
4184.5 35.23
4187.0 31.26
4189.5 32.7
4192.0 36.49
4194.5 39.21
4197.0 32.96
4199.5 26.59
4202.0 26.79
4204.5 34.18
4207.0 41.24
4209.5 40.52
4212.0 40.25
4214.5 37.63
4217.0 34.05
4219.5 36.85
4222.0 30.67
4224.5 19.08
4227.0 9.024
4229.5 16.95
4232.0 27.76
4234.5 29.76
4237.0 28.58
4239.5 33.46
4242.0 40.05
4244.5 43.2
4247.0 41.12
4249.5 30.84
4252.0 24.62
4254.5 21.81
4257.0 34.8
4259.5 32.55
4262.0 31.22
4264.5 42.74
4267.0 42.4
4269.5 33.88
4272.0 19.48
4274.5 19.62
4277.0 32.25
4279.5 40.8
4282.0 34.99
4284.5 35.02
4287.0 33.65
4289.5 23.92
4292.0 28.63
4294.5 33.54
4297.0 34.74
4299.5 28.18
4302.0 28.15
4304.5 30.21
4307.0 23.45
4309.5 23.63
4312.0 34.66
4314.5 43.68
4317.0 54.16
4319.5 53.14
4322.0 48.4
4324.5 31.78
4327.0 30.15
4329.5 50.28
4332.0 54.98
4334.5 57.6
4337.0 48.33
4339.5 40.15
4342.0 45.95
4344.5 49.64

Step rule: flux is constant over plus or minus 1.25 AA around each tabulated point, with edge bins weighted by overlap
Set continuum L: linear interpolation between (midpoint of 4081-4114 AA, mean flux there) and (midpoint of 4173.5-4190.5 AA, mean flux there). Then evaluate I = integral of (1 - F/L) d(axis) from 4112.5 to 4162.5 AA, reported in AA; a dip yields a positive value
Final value 1.1 AA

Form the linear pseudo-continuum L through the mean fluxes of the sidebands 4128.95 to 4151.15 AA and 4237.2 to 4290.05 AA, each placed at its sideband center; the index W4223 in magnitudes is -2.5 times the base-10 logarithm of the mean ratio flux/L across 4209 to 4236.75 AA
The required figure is 0.13 mag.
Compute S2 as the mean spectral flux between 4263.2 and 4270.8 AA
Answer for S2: 39.5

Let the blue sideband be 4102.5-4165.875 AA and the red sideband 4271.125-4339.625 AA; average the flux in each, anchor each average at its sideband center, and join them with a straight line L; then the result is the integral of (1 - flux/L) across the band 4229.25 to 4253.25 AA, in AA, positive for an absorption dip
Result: 2.5 AA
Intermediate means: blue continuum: 35.6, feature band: 32.2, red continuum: 36.4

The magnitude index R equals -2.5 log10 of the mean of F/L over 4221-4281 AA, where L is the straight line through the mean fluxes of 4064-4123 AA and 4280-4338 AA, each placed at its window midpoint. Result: 0.214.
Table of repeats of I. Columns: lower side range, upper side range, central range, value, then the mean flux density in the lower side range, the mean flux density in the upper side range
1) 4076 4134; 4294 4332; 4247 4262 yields 2.81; 36.7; 37.2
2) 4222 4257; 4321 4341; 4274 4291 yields 2.04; 28.5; 45.2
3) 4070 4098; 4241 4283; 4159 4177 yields -0.92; 36.4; 33.3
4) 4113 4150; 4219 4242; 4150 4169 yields -2.84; 34.9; 26.2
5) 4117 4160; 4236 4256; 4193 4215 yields -1.16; 34.6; 33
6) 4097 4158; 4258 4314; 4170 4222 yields -2.49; 34.4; 31.4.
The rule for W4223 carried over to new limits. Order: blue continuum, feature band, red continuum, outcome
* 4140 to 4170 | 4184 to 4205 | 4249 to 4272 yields 0.041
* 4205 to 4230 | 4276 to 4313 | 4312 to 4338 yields 0.330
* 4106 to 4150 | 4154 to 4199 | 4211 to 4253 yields -0.076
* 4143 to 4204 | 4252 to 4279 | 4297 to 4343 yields 0.217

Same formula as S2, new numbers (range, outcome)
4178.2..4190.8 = 34.6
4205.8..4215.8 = 39.9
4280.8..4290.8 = 31.9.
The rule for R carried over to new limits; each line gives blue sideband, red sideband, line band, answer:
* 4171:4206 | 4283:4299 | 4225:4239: 0.38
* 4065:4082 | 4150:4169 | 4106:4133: -0.10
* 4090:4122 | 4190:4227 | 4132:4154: 0.08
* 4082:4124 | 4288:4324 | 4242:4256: 0.08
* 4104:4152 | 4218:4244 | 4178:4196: -0.15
